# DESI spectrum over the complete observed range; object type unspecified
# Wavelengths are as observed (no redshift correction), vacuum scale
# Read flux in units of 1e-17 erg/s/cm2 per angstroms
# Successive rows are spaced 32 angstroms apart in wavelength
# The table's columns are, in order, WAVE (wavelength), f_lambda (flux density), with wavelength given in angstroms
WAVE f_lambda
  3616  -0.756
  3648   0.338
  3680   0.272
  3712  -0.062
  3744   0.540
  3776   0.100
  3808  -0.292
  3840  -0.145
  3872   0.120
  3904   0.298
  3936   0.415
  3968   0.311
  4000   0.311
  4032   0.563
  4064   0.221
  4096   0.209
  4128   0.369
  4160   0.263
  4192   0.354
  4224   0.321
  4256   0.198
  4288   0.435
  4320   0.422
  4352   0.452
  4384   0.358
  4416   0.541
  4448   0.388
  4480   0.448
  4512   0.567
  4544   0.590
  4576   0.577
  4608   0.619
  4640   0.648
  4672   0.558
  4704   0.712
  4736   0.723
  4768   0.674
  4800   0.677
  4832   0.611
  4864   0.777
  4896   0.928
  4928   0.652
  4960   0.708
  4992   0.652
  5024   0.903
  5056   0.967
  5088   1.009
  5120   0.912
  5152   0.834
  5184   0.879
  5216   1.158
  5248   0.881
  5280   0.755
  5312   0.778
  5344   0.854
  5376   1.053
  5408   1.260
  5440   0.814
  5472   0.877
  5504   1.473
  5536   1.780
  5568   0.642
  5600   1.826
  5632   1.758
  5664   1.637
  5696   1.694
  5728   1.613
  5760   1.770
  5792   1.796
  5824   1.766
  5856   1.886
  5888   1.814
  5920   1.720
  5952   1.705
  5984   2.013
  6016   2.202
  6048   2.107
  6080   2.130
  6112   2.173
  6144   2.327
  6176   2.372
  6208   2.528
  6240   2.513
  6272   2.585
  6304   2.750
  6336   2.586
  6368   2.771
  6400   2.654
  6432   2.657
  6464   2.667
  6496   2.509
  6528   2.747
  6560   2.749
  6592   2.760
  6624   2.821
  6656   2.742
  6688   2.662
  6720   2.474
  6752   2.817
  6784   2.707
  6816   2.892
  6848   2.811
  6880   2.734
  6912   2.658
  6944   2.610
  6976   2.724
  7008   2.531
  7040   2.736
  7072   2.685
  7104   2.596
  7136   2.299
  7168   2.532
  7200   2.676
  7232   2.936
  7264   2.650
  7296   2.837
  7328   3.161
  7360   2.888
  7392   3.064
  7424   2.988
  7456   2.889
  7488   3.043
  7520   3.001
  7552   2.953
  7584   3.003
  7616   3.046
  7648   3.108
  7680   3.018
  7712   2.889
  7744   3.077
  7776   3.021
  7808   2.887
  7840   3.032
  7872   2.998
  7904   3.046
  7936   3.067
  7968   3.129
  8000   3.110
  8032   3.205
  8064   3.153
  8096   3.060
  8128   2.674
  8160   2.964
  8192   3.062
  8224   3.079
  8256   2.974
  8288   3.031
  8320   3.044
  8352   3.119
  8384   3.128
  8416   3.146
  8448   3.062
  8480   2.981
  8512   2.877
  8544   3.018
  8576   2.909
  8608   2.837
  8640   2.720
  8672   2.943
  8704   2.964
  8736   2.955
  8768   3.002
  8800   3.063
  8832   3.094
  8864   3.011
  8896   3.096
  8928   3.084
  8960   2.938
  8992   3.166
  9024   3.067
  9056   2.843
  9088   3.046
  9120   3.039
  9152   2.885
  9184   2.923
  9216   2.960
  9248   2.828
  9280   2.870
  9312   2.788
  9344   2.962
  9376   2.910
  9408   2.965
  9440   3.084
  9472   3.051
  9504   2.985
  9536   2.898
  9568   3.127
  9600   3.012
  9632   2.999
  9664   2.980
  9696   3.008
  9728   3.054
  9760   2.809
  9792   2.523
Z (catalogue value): 0.38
